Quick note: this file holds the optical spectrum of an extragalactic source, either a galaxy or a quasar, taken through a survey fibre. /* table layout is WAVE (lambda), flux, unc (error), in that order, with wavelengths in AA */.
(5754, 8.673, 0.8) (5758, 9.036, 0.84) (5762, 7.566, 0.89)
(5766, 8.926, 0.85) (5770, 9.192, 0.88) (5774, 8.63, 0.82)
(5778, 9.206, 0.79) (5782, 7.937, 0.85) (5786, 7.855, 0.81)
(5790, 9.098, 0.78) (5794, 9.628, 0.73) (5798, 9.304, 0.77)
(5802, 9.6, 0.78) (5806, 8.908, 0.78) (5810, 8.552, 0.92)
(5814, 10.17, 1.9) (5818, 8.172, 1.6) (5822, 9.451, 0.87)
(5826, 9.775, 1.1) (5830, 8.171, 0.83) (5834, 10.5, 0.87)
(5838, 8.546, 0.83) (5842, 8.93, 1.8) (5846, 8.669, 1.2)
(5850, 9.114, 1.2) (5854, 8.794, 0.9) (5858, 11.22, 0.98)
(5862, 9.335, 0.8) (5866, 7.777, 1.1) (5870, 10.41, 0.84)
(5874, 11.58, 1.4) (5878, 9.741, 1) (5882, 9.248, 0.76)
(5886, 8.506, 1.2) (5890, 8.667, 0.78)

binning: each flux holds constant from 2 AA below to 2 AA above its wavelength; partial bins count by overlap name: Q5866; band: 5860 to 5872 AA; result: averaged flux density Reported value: 9.17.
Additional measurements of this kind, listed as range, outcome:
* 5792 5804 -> 9.51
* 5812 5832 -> 9.15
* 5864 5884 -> 9.75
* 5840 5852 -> 8.9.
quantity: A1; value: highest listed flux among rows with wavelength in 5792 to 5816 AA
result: 10.17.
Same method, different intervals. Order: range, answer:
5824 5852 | 10.5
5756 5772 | 9.192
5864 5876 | 11.58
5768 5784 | 9.206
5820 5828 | 9.775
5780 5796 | 9.628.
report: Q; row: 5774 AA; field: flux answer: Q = 8.63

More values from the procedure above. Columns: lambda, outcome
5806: 8.908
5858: 11.22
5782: 7.937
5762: 7.566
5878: 9.741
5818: 8.172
